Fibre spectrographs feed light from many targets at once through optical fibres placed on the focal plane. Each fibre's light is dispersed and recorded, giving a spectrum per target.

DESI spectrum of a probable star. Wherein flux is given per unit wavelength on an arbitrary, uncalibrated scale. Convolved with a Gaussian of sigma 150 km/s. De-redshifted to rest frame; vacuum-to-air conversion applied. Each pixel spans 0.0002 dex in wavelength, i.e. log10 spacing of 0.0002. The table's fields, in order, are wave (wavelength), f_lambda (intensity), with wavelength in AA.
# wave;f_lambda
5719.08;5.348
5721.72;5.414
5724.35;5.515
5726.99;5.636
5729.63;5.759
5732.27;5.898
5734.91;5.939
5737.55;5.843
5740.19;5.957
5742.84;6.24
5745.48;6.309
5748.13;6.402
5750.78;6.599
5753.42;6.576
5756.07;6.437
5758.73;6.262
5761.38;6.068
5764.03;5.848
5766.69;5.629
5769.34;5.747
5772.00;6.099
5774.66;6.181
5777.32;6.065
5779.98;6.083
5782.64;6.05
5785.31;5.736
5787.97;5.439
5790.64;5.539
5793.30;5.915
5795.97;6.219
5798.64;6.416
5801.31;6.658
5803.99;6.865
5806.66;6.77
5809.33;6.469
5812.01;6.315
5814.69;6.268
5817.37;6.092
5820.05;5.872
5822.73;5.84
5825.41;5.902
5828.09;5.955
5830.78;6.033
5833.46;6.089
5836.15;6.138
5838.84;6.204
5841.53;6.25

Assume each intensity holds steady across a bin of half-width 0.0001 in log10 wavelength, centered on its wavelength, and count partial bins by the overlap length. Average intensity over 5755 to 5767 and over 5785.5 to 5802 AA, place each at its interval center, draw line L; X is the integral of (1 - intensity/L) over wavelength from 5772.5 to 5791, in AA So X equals 0.4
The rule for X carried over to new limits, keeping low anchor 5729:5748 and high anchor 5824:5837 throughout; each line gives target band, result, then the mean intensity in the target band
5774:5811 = -0.9 AA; 6.17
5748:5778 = -0.6 AA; 6.15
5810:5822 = -0.2 AA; 6.14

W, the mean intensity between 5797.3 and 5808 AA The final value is 6.68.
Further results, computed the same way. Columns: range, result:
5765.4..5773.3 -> 5.83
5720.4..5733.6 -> 5.64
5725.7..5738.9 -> 5.82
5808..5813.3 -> 6.39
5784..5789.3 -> 5.59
